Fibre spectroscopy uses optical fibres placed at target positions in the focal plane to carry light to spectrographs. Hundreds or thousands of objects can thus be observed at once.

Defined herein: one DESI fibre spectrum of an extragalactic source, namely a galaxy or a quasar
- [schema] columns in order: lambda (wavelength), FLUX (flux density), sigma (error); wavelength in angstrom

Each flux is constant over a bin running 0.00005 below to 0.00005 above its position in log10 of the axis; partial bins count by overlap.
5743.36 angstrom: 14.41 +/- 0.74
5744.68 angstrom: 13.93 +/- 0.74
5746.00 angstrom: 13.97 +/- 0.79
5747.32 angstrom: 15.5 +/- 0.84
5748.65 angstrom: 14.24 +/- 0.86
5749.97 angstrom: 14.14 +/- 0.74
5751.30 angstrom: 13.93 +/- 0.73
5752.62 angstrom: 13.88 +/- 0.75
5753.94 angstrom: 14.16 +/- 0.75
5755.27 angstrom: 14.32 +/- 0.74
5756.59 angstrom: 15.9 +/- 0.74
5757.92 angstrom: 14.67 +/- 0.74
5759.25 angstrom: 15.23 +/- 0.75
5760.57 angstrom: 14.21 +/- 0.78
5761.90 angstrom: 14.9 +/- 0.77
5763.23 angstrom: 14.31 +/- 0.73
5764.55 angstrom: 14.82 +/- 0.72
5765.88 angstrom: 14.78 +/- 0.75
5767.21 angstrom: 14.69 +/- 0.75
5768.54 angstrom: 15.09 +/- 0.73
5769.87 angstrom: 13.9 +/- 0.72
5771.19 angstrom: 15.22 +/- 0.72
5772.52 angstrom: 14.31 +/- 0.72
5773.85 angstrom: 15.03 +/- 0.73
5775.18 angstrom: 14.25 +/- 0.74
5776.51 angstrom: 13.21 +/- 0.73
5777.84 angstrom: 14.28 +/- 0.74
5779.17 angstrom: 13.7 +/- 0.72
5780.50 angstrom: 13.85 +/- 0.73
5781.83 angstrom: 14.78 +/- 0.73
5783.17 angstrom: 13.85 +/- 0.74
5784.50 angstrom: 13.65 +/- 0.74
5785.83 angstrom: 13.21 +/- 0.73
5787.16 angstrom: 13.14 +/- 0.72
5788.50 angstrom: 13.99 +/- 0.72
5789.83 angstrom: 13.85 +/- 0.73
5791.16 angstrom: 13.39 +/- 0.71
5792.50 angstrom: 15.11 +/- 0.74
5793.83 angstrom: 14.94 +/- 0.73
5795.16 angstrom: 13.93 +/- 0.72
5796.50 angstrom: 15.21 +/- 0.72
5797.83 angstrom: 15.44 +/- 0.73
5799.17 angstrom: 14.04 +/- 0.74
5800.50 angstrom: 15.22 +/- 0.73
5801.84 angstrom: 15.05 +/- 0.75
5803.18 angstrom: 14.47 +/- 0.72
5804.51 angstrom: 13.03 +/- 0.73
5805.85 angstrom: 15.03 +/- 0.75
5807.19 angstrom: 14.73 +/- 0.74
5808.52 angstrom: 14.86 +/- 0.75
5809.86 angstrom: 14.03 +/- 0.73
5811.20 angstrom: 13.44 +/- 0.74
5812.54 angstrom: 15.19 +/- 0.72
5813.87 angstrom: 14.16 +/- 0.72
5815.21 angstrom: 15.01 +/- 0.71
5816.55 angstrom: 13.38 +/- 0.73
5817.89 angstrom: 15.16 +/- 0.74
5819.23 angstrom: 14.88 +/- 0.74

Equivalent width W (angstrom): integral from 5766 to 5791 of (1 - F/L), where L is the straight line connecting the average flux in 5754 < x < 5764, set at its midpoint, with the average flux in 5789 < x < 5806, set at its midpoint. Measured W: 0.9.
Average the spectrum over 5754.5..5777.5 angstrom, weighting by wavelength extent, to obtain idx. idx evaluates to 14.6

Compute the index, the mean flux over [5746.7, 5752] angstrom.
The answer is 14.4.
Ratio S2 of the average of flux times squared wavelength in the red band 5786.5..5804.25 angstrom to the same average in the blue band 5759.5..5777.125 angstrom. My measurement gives 1.00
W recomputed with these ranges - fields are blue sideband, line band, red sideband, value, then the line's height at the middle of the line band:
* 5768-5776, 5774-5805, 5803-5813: 0.6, 14.5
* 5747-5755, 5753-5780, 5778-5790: -1.0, 14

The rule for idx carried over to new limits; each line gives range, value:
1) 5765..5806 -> 14.3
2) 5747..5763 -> 14.6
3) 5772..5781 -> 14.1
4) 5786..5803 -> 14.4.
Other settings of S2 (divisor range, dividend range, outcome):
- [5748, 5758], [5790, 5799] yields 1.03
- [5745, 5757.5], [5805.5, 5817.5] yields 1.02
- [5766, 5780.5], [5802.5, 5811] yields 1.01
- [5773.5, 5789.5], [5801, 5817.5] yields 1.05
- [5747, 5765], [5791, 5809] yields 1.02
